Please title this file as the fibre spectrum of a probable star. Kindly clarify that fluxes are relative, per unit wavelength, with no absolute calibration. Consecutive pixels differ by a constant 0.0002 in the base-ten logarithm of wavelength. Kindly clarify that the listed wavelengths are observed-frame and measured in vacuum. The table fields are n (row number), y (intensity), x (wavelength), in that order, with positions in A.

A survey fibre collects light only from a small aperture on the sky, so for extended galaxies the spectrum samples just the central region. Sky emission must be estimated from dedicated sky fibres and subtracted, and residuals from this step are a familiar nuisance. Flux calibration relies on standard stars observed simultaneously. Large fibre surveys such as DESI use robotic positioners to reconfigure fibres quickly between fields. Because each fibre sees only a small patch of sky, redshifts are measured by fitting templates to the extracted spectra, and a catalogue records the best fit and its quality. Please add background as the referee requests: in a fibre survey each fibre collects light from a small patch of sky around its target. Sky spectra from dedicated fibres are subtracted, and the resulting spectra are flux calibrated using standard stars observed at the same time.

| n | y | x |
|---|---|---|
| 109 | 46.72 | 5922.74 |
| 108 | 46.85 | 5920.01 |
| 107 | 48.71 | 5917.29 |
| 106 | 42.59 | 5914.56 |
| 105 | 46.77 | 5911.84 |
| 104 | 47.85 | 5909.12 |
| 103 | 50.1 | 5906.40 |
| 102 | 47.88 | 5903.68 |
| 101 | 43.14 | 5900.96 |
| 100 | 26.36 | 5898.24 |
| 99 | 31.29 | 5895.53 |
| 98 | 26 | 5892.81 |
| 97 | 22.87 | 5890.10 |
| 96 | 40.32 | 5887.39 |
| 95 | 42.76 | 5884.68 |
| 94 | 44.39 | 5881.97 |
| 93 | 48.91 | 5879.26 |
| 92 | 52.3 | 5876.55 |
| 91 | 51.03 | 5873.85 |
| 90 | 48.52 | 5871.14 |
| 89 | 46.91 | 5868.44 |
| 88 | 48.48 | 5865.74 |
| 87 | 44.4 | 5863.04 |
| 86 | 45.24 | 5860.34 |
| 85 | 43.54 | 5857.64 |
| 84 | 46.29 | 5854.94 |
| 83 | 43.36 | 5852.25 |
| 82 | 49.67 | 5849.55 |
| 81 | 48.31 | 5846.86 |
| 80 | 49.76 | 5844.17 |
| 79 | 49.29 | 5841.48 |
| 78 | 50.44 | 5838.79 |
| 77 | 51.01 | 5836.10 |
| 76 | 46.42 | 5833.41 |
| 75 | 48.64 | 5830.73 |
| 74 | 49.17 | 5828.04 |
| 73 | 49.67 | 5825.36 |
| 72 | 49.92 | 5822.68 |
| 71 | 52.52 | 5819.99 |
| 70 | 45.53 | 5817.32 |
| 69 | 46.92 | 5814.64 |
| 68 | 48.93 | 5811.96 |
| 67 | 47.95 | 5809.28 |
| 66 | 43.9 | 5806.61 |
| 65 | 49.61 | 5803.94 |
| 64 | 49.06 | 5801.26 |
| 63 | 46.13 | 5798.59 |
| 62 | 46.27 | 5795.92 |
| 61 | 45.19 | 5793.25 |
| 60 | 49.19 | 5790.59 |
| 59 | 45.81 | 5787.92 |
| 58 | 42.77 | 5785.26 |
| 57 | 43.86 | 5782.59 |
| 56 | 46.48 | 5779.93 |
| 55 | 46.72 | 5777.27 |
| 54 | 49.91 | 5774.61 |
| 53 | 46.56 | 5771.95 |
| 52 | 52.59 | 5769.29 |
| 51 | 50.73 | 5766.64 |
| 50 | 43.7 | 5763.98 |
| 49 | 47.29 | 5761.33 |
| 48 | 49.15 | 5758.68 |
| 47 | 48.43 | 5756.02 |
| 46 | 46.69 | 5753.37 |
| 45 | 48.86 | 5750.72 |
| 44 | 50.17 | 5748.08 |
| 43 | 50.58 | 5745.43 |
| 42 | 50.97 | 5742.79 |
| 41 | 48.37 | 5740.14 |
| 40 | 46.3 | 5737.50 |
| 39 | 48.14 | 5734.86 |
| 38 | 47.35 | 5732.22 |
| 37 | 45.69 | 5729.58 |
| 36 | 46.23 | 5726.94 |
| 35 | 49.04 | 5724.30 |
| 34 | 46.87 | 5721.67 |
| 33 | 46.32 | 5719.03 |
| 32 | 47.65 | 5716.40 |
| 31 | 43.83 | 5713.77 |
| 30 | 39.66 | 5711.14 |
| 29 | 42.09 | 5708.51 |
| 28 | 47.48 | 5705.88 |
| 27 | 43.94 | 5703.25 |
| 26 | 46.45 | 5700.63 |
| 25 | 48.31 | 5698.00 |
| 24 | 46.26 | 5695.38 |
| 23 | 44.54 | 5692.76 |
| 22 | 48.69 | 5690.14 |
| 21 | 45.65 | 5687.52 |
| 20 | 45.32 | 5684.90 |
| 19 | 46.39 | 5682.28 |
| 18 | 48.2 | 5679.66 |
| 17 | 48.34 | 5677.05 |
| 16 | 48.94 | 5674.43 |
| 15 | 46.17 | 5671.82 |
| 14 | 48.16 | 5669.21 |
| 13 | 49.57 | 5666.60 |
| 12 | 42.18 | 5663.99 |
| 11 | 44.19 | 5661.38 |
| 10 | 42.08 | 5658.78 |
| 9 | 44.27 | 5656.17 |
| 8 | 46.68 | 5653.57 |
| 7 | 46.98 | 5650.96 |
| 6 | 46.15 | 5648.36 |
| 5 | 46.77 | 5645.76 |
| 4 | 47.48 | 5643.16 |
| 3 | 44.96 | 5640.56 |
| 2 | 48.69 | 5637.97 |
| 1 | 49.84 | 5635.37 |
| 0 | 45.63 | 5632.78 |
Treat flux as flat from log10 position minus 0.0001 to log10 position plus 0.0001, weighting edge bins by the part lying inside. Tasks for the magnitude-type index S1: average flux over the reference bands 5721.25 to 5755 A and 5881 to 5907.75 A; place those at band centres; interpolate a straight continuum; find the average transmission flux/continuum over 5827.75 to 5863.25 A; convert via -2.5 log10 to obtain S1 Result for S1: -0.17 mag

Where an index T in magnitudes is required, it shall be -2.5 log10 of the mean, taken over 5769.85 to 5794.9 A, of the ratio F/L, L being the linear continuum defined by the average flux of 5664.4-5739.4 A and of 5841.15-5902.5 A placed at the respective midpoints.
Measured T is -0.04 mag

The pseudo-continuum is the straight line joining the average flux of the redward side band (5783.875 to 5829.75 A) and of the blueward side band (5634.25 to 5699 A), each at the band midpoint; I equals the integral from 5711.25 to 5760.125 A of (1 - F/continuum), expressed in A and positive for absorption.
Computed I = -0.6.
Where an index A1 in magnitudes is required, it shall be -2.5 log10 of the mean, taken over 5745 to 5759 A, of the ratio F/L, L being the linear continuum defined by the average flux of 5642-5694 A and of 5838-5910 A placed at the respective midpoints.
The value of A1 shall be -0.08 mag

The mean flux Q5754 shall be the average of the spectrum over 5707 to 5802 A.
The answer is 47.1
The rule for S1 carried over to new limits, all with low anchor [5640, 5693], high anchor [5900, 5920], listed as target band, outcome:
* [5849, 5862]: 0.03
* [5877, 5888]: 0.04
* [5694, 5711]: 0.03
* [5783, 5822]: -0.01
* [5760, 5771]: -0.05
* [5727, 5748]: -0.04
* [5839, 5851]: -0.06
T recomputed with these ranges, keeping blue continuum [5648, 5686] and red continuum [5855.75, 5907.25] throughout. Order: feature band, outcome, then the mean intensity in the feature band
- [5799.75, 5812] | -0.096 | 47.7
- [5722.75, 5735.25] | -0.050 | 47.2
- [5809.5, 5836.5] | -0.127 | 48.8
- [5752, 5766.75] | -0.067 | 47.4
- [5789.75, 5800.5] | -0.068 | 46.7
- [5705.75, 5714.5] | 0.069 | 42.6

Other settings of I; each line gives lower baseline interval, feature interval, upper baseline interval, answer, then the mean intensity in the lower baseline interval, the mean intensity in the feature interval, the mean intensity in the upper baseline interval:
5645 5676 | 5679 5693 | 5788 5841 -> 0.0 A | 46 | 46.5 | 48.2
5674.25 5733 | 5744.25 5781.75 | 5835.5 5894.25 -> -2.1 A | 46.2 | 48.4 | 45.1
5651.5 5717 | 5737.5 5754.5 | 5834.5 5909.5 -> -1.4 A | 45.8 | 49.1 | 44.2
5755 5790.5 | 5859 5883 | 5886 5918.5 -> -3.8 A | 47.3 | 47.8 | 39.5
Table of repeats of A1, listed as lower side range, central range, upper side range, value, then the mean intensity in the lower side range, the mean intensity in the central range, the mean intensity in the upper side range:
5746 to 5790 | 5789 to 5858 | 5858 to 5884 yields -0.01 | 47.6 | 48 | 47.5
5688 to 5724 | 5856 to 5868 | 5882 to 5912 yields -0.14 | 45.7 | 45.5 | 38.6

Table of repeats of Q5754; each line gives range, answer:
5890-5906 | 34.7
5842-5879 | 47.6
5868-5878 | 49.9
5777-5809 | 46.3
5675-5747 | 46.7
